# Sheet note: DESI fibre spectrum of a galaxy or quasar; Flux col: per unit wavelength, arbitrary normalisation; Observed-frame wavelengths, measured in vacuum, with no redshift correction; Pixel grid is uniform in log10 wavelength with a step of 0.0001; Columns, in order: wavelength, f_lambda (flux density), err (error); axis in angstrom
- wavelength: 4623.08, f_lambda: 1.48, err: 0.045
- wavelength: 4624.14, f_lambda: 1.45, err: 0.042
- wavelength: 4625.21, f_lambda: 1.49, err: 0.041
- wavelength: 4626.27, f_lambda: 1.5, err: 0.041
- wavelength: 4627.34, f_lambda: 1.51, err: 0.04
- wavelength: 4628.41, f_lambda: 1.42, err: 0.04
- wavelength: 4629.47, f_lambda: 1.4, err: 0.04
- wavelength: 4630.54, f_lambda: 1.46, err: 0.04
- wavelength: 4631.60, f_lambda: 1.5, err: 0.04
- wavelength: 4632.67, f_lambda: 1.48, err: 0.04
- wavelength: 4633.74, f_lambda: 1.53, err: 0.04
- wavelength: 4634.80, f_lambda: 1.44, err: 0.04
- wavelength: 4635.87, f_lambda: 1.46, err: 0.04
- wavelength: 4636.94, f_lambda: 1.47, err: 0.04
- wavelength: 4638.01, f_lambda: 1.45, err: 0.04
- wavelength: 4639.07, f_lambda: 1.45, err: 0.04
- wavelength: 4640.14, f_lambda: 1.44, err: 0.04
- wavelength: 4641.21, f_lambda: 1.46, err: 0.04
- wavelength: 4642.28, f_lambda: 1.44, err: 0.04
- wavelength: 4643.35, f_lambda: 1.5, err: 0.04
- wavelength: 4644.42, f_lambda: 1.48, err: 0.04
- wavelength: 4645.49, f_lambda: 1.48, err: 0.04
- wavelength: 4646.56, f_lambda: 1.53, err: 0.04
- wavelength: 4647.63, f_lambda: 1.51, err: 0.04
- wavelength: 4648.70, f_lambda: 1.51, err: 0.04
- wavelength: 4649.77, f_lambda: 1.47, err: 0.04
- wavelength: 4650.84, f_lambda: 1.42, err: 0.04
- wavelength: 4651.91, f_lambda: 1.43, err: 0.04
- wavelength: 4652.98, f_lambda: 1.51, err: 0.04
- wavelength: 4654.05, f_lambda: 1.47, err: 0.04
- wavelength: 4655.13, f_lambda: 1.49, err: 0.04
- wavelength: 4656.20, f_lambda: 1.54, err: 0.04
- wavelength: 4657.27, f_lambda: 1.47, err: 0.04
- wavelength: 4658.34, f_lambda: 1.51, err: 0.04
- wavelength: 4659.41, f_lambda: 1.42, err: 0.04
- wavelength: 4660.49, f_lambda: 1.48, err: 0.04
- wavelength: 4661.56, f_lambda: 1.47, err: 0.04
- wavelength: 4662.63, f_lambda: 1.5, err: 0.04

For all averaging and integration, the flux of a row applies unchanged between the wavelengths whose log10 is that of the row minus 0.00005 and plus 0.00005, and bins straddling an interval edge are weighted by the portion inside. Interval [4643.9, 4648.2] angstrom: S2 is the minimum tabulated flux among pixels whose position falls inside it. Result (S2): 1.48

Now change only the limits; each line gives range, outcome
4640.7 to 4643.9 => 1.44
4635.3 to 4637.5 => 1.46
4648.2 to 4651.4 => 1.42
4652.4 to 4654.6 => 1.47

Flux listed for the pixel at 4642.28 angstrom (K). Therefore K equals 1.44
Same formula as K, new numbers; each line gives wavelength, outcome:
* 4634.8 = 1.44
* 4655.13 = 1.49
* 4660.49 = 1.48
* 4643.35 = 1.5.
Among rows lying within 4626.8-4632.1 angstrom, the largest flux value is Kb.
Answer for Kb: 1.51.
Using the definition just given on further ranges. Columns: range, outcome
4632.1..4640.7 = 1.53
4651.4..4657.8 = 1.54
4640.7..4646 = 1.5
